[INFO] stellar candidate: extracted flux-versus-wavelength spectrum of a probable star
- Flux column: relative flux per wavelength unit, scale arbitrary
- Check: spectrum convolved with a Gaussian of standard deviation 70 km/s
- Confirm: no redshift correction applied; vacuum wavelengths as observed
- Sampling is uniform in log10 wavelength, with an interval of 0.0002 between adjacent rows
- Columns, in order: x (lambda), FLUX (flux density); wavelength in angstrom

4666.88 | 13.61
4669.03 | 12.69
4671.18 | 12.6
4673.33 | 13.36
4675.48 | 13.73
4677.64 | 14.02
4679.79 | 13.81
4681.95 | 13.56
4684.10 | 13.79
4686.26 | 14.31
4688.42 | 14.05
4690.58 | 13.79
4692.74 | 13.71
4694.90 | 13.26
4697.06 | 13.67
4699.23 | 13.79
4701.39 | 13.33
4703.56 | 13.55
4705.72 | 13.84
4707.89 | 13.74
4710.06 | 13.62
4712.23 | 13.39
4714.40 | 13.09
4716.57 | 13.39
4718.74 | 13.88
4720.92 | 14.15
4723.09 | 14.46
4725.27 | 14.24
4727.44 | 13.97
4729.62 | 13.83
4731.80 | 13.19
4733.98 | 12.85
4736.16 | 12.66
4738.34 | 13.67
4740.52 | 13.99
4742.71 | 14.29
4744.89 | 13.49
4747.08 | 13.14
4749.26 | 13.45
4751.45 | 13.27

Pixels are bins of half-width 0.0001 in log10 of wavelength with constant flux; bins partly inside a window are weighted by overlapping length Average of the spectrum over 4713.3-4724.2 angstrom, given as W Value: 13.8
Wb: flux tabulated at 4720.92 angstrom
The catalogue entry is 14.15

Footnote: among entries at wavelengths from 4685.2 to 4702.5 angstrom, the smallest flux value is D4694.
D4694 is 13.26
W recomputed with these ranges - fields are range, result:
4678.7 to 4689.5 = 13.9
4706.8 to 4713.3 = 13.6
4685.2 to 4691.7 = 14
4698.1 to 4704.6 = 13.5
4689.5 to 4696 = 13.6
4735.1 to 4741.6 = 13.5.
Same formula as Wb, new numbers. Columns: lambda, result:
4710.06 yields 13.62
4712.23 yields 13.39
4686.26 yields 14.31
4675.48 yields 13.73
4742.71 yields 14.29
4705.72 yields 13.84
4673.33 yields 13.36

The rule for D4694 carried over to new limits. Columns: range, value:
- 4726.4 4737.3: 12.66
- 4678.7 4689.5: 13.56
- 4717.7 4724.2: 13.88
